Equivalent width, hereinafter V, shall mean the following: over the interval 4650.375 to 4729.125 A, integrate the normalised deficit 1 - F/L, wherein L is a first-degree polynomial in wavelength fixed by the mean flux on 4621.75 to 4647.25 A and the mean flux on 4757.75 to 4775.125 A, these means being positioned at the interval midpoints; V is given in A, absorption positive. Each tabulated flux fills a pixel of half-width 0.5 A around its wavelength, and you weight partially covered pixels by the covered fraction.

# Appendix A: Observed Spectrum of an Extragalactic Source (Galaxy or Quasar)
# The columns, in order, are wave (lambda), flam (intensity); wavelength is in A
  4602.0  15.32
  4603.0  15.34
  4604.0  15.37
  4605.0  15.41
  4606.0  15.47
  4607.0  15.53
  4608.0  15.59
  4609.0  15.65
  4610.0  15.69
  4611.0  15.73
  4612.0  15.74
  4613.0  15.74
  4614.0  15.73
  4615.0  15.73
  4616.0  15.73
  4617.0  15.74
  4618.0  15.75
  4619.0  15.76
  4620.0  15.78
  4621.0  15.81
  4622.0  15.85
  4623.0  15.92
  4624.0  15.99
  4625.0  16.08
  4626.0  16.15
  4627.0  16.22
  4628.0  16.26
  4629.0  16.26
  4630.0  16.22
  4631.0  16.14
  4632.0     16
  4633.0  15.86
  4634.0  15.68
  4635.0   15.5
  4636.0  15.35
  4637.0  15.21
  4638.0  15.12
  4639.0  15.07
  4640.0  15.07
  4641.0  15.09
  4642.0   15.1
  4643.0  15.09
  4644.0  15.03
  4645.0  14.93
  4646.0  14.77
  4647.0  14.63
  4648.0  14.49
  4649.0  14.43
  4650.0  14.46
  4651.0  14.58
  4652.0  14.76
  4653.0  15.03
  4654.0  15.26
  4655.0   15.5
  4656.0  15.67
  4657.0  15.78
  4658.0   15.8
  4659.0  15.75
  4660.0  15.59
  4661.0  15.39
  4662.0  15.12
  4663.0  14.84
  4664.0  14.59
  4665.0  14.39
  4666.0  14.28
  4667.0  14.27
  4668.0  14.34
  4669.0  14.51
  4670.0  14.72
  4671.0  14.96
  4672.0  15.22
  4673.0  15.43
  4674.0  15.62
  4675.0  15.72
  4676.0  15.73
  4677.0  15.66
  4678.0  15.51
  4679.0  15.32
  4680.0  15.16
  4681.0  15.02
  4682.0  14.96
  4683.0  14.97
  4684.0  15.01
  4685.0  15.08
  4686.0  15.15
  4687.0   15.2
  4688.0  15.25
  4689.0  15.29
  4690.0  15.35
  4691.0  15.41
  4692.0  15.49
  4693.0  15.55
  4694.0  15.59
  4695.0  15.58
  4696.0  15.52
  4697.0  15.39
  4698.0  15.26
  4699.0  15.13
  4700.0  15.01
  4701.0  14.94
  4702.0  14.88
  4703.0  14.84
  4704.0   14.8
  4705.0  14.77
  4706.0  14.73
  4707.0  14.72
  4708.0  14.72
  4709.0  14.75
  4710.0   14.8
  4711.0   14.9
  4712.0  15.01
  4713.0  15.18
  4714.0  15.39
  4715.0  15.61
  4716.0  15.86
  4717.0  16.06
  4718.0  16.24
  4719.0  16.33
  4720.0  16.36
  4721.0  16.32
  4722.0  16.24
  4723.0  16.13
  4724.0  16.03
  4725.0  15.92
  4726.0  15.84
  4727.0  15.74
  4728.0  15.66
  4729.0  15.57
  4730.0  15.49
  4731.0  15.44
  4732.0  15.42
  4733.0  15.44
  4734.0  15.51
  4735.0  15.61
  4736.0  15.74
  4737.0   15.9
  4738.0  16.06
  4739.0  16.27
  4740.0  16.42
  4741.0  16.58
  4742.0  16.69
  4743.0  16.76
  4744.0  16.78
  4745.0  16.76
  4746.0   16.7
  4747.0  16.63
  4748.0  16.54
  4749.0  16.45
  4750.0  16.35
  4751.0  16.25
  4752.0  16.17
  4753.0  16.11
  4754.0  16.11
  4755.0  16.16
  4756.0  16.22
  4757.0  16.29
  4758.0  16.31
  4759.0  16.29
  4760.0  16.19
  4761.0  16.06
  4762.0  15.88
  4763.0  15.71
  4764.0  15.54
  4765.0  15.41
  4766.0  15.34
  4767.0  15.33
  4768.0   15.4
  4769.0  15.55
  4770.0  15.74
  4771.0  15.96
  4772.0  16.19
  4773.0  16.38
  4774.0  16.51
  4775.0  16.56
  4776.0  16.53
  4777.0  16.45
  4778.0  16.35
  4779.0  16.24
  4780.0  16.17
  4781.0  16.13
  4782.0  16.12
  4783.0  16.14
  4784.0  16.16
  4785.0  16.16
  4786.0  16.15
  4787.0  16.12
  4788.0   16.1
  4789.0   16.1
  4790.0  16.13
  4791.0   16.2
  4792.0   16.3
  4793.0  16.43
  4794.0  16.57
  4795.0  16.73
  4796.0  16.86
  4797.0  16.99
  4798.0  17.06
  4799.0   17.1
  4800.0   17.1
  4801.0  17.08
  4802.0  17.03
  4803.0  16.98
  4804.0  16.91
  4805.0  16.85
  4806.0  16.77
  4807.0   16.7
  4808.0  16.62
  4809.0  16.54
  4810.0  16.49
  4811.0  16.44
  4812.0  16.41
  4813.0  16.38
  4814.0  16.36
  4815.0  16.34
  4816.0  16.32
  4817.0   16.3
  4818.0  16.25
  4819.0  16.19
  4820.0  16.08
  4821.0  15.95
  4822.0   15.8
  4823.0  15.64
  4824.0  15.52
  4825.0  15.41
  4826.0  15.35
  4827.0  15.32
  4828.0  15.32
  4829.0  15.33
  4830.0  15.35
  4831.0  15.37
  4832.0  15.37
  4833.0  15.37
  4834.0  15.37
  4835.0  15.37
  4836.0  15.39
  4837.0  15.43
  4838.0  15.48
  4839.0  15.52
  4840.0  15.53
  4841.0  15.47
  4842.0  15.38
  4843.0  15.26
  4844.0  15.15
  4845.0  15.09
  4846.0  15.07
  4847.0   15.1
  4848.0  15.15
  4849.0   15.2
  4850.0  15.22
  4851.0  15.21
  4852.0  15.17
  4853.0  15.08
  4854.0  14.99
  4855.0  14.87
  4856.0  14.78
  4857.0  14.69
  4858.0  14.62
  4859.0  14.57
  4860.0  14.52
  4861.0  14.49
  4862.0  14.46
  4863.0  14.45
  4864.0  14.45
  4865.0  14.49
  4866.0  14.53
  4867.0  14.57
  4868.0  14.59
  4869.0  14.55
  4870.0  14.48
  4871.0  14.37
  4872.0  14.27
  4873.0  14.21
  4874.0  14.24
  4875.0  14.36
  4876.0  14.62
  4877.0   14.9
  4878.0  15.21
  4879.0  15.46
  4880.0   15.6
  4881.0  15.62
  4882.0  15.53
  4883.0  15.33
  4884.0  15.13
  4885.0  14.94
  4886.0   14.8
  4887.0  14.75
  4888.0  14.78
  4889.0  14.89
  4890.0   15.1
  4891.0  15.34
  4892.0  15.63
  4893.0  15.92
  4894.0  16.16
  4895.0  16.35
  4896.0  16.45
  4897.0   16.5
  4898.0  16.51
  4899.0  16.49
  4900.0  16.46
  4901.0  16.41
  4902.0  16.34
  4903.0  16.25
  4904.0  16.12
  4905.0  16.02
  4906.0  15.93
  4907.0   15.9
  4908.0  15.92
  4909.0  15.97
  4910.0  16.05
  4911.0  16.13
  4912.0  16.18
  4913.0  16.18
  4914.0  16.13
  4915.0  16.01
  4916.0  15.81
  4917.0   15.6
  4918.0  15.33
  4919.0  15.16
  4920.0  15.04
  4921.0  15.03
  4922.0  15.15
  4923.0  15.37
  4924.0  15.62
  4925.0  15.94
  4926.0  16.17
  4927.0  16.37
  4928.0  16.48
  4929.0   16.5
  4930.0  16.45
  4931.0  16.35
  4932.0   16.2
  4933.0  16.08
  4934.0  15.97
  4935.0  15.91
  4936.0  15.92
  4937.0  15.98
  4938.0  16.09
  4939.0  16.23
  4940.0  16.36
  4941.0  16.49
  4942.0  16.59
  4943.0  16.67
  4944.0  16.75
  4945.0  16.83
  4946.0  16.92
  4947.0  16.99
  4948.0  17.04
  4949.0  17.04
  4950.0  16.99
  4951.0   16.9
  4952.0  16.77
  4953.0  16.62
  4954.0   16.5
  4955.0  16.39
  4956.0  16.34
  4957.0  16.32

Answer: 2.1 A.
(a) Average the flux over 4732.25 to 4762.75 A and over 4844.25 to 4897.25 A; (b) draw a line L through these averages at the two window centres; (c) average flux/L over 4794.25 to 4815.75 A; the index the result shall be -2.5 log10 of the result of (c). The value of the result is -0.07 mag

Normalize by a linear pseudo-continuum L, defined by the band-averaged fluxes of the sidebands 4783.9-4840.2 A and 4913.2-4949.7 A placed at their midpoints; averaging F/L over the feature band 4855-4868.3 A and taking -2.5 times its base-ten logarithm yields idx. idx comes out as 0.11 mag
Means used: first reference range 16.2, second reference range 16.1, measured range 14.6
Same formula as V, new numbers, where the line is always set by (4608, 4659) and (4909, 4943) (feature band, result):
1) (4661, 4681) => 0.7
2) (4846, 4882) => 2.5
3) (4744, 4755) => -0.5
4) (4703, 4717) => 0.5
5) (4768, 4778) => -0.3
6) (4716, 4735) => -0.3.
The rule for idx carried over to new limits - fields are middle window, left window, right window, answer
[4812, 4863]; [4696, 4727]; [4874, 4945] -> 0.021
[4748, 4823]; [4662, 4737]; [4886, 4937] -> -0.051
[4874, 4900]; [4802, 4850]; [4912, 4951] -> 0.039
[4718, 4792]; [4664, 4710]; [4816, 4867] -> -0.066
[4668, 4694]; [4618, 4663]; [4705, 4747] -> 0.026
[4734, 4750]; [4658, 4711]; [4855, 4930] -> -0.081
